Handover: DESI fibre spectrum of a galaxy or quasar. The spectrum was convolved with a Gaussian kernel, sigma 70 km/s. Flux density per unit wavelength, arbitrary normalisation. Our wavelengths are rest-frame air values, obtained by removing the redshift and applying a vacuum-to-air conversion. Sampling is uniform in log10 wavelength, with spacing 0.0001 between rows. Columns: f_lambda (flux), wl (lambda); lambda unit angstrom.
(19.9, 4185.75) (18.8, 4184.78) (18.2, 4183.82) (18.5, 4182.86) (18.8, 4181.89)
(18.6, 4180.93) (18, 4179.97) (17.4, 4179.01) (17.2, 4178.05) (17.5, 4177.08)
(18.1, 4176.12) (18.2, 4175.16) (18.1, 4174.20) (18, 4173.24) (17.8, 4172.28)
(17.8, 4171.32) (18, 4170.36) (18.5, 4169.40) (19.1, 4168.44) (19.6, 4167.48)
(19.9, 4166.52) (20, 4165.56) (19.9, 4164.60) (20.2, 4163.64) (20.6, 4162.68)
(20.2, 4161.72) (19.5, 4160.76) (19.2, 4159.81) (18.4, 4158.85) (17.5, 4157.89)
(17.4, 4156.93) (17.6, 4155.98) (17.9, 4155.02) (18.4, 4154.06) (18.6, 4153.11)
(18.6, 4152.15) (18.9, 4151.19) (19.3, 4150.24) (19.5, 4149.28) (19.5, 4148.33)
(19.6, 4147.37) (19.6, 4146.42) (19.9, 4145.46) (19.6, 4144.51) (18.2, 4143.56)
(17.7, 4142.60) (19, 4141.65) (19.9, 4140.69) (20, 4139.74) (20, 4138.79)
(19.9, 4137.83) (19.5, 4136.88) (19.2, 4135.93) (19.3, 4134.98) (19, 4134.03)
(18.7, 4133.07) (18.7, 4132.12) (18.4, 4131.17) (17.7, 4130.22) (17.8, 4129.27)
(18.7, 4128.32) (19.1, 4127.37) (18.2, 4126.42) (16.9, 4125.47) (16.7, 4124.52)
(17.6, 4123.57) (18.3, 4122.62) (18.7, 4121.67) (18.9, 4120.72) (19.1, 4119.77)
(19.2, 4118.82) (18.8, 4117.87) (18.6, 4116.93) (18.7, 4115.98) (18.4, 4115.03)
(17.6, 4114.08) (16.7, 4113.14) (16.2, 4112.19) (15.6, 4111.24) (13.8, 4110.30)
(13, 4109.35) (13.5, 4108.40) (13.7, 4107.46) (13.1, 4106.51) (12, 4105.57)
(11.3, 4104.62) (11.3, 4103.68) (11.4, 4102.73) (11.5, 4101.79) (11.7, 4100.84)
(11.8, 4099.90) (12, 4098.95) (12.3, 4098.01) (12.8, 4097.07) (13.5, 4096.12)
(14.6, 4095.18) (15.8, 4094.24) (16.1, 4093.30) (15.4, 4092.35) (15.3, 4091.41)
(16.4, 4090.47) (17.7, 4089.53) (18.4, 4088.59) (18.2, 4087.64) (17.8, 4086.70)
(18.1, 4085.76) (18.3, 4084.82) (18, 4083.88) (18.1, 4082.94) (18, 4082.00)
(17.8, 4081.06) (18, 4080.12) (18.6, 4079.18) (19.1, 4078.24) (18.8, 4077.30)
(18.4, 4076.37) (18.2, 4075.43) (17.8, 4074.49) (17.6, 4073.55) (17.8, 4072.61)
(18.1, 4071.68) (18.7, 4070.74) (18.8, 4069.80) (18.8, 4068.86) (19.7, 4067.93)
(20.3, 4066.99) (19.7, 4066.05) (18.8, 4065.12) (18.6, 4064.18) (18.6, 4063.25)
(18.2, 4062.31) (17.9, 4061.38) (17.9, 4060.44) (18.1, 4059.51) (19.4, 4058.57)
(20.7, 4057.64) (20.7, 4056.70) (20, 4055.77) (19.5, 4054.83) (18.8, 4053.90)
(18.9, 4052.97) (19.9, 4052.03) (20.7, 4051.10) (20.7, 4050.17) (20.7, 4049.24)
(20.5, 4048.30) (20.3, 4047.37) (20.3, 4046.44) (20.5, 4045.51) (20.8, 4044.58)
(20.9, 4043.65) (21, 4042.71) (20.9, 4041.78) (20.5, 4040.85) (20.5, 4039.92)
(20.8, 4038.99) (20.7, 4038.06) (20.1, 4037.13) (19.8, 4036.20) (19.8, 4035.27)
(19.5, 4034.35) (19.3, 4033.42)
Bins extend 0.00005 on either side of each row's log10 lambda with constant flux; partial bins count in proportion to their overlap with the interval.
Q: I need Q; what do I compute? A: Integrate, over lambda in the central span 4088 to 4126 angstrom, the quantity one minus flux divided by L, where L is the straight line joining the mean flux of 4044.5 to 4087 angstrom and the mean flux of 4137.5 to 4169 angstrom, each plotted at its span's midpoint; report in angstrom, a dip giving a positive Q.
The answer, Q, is 7.4 angstrom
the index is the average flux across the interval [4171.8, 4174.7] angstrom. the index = 18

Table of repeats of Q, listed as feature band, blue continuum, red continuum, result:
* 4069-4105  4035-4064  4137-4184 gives 6.24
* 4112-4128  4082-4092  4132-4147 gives 0.45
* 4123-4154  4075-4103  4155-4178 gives -1.90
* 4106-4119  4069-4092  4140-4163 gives 1.62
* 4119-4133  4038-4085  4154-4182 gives 0.46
